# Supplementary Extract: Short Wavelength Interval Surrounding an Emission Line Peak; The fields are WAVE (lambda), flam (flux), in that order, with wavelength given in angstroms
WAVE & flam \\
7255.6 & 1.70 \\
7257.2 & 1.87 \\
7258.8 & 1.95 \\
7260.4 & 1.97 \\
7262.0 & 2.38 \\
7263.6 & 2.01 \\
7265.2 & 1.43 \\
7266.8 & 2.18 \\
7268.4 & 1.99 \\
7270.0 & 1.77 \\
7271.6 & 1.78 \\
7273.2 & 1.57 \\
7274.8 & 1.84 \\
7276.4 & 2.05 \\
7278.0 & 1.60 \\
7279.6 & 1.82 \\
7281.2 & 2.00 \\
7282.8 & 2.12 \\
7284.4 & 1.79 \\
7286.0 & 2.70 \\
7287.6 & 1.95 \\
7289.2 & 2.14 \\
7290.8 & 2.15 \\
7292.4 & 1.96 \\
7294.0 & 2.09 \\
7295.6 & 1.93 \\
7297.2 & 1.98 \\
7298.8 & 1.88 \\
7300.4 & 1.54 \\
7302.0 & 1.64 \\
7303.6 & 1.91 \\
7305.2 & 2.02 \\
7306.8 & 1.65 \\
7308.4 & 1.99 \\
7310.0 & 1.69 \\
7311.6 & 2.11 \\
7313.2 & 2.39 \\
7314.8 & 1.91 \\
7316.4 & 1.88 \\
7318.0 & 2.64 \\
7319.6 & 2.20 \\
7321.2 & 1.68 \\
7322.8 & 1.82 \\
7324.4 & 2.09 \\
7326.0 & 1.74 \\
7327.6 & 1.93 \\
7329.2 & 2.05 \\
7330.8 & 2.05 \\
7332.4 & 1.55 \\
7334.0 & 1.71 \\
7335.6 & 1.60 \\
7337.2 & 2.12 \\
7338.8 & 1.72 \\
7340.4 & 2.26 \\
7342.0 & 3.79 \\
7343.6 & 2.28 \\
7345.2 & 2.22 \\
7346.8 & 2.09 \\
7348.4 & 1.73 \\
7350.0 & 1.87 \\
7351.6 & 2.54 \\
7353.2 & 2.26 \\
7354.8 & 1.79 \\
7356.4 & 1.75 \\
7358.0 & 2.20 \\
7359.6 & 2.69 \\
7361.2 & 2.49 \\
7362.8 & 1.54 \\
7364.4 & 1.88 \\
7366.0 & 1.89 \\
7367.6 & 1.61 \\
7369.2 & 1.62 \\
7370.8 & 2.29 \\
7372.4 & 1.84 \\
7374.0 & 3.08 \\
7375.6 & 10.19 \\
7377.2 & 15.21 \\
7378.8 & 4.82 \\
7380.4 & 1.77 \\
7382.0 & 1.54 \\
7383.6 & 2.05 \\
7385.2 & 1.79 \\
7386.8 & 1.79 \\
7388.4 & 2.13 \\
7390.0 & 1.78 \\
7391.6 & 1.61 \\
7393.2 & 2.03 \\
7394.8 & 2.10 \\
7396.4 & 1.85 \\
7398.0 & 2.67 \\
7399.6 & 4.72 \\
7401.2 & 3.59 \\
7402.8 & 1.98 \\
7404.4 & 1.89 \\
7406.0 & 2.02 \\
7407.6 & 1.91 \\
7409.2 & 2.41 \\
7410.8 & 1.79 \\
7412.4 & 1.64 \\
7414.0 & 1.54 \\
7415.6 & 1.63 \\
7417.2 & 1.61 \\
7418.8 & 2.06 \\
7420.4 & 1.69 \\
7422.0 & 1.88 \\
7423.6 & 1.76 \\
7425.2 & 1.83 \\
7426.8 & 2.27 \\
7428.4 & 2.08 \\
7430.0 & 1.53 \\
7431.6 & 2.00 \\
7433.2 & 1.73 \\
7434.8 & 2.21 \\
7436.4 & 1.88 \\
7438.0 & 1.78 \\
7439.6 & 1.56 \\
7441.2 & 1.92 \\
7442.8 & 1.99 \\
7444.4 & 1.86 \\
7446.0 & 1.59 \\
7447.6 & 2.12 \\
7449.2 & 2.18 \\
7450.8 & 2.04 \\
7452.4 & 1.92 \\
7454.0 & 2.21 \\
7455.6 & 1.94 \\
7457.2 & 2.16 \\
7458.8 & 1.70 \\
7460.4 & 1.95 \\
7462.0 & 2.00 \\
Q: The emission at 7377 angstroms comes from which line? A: H-alpha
